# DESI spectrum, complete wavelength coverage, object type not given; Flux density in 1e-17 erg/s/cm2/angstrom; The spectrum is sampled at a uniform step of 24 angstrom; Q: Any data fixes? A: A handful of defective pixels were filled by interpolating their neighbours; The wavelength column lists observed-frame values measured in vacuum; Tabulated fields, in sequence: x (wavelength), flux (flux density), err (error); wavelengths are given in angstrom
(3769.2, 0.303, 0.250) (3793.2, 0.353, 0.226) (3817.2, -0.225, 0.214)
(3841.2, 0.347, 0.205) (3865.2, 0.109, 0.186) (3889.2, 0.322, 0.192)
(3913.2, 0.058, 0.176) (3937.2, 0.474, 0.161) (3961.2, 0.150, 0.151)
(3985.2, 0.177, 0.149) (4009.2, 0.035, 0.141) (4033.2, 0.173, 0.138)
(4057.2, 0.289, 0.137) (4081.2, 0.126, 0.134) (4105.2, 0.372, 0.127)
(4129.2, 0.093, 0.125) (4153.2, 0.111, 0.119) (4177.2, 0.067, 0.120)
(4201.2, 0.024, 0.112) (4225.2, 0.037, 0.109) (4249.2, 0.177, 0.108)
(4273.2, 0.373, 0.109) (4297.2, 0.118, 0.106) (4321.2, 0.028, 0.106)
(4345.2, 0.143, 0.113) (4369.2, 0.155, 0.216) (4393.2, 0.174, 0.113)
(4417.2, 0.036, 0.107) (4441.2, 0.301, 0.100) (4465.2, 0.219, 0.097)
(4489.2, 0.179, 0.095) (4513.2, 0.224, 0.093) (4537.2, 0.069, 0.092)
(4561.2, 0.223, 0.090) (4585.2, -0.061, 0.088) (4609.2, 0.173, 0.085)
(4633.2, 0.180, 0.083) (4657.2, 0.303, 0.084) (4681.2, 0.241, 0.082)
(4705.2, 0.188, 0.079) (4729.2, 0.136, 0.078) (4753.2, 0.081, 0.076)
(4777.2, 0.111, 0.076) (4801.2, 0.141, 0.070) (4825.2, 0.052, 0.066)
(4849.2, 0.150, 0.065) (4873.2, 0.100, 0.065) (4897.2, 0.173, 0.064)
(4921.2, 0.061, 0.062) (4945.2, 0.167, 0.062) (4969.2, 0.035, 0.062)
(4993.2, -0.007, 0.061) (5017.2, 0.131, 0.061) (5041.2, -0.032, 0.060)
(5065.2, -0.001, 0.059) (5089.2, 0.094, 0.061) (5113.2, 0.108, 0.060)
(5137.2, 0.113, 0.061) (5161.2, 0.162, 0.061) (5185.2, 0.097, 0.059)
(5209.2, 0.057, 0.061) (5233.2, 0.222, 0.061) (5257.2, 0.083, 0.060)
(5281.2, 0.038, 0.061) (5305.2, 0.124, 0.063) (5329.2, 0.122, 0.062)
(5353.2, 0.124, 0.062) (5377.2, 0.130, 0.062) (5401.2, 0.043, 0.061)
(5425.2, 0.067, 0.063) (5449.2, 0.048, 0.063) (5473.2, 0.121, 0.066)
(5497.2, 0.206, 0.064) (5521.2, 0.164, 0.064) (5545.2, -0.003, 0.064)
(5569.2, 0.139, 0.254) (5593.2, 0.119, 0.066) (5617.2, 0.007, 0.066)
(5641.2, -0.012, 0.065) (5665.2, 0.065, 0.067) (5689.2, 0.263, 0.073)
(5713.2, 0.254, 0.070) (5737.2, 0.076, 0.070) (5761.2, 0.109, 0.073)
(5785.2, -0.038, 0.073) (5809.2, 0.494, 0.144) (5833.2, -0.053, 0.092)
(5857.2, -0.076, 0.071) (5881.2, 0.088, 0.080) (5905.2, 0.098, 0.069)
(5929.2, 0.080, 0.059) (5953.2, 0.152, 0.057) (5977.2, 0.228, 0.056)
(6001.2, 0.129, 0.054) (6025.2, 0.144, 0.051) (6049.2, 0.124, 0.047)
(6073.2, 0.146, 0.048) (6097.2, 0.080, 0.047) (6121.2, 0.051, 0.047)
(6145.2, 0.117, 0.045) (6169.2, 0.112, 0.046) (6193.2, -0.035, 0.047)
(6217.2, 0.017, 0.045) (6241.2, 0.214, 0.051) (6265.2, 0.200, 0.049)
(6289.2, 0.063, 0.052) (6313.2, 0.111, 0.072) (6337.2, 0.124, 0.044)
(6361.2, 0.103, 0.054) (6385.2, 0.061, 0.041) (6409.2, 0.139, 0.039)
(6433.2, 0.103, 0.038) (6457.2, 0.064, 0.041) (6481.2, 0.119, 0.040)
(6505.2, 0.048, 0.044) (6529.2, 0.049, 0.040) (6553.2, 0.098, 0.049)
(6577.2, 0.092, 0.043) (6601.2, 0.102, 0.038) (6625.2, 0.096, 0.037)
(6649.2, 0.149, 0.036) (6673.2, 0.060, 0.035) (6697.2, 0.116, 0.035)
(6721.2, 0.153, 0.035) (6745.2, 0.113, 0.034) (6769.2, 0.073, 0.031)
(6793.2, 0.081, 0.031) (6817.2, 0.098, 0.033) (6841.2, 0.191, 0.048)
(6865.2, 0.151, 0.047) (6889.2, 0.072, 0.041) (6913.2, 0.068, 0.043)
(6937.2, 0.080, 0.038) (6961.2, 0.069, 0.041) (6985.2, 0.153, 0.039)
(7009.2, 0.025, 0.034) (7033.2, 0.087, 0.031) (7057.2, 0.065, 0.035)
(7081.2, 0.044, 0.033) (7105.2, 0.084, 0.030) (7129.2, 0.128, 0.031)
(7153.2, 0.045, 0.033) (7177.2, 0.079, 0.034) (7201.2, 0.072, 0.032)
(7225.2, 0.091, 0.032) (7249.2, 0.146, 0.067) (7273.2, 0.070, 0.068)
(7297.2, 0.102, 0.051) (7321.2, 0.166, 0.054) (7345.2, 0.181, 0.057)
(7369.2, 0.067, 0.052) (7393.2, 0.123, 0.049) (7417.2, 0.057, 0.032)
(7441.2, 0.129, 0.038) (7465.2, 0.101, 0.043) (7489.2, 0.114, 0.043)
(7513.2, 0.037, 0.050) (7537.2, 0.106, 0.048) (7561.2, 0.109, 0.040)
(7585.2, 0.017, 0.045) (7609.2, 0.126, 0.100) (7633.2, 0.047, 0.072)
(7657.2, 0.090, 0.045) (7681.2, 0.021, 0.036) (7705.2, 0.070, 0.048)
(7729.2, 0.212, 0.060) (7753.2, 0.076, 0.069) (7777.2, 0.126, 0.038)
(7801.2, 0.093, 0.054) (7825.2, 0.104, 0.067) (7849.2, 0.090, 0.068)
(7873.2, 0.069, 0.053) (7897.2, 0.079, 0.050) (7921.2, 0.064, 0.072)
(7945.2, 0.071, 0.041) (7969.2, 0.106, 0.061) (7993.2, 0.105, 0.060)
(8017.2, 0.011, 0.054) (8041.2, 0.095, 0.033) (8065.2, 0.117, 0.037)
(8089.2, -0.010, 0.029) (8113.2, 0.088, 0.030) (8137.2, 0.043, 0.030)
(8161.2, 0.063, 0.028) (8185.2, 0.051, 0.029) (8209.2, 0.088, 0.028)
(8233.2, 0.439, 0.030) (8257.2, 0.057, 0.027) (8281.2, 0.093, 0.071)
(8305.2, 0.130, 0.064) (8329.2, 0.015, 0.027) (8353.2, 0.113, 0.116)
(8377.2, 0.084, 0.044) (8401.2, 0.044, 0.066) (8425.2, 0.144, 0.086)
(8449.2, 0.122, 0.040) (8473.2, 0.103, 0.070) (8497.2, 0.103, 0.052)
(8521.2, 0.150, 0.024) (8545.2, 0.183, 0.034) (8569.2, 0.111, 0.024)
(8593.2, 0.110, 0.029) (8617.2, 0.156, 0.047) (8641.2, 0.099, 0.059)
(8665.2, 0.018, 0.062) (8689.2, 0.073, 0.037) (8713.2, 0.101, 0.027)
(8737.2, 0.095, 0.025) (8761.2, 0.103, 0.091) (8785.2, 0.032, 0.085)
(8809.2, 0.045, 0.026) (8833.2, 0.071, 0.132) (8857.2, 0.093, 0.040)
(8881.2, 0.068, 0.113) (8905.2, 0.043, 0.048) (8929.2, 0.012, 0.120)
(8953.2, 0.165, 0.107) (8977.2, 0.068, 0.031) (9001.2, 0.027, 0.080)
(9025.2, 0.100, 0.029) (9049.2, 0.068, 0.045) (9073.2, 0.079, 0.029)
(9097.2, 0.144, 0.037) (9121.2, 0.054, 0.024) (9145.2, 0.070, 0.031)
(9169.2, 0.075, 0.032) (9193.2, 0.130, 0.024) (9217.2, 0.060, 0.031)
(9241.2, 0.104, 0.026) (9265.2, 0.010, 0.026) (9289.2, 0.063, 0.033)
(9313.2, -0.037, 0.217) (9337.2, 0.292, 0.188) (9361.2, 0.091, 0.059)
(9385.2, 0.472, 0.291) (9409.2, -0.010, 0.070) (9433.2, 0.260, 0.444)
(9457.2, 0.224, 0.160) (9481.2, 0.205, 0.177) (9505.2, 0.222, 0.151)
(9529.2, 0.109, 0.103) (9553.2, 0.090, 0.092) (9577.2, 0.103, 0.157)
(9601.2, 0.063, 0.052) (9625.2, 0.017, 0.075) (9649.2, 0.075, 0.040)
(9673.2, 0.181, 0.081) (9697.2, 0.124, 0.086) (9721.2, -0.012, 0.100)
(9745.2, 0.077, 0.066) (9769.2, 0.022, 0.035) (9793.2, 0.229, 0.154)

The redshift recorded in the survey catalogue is 1.208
